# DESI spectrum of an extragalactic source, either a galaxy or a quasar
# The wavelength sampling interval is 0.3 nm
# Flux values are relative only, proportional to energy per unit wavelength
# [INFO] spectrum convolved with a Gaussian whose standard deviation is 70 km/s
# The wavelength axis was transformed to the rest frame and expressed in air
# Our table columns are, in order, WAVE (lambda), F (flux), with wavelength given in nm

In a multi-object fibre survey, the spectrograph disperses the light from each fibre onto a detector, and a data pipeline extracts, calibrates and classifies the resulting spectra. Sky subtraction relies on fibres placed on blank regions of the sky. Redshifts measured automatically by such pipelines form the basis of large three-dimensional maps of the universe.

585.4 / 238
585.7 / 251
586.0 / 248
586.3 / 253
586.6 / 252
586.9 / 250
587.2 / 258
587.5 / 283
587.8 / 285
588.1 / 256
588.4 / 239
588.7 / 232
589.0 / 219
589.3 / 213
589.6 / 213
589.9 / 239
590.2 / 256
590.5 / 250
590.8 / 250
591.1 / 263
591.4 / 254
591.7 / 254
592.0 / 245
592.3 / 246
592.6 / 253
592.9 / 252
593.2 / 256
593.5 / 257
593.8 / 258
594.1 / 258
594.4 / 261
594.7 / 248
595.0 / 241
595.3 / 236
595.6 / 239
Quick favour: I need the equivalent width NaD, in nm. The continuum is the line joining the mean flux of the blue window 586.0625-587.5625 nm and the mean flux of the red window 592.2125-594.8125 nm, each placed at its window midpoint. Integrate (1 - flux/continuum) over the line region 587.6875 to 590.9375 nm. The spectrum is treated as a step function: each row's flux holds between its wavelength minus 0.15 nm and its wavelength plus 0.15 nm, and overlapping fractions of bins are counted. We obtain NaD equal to 0.199 nm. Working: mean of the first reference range 257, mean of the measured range 241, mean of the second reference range 255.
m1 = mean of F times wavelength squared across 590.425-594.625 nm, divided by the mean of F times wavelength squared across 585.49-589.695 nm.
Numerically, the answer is 1.05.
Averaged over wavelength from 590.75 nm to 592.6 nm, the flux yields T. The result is 252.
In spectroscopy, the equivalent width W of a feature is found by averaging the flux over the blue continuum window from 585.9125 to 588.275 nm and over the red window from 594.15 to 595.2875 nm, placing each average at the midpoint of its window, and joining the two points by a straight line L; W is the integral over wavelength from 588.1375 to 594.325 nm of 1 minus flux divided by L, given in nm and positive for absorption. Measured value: 0.21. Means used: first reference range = 261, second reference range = 249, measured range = 246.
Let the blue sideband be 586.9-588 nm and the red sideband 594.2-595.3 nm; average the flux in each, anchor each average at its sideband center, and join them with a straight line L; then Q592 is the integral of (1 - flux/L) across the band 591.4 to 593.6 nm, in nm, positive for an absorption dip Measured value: 0.030 nm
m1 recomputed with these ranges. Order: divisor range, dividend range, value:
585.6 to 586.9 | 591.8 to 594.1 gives 1.03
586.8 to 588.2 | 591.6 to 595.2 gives 0.96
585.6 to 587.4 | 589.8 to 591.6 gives 1.01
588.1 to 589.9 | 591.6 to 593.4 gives 1.12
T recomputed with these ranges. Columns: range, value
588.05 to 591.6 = 240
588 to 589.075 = 237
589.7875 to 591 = 250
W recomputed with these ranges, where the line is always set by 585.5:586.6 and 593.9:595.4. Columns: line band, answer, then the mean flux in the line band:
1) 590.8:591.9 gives -0.025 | 255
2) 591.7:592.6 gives 0.006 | 248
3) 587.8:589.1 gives 0.038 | 243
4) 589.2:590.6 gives 0.087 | 234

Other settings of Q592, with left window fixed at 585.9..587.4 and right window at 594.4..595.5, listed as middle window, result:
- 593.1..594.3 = -0.06 nm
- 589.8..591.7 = -0.03 nm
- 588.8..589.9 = 0.14 nm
